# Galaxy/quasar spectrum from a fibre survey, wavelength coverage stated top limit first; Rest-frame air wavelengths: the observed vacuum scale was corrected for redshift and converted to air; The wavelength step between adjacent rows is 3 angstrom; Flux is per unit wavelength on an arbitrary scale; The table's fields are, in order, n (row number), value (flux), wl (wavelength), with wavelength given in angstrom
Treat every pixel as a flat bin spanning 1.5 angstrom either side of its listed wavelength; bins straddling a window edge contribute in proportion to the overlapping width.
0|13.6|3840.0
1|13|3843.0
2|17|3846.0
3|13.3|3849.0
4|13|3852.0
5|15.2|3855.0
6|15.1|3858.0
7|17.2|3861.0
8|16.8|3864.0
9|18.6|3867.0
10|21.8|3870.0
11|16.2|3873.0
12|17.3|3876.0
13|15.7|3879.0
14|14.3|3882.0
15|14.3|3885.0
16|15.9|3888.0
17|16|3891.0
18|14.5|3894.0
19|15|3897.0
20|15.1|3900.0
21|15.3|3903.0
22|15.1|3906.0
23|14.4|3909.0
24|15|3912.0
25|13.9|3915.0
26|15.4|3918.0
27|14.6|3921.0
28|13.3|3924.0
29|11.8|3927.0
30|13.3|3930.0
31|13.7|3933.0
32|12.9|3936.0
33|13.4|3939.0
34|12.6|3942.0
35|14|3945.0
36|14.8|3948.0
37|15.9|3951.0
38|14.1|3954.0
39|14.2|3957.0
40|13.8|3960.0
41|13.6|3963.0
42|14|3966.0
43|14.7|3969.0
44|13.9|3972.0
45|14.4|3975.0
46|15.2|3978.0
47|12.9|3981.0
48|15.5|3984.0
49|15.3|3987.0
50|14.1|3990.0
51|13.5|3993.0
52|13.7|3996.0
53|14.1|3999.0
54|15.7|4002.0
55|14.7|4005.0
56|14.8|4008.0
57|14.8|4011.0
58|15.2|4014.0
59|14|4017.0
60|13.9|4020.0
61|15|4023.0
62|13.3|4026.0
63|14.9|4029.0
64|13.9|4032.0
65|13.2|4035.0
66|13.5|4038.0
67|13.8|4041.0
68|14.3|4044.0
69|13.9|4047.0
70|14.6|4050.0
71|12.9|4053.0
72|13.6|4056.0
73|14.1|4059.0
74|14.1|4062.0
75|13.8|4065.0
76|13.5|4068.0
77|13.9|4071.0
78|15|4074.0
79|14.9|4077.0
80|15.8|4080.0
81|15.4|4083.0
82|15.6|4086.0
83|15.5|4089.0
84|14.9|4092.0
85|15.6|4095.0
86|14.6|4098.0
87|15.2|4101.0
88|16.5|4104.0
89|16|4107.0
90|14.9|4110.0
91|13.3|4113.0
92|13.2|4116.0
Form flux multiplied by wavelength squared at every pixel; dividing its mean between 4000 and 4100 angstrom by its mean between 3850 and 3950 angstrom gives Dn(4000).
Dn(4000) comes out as 1.0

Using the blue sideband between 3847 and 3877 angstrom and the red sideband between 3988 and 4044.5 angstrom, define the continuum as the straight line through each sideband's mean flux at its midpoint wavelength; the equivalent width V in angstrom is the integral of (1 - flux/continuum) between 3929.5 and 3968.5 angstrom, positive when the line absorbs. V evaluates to 3.3 angstrom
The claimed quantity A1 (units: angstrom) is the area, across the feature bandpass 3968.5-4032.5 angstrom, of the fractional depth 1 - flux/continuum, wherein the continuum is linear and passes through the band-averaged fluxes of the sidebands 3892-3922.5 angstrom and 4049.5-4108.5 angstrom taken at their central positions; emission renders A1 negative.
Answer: 1.6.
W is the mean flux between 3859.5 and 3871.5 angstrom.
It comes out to 18.6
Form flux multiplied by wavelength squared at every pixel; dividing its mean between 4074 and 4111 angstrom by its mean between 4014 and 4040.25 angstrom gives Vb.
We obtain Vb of 1.13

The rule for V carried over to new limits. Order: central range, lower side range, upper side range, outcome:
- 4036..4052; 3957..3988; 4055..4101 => 0.7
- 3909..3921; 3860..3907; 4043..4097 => 0.9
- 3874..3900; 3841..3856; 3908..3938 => -2.5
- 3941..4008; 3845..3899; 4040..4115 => 4.2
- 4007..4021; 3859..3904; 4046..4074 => -0.1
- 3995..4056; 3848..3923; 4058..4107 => 3.7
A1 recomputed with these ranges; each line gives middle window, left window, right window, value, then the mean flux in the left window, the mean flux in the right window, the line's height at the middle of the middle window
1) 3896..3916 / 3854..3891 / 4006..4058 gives 1.46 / 16.5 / 14.1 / 16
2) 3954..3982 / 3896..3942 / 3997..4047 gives 0.17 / 14.1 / 14.3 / 14.2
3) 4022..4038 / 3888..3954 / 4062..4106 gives 0.86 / 14.3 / 15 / 14.8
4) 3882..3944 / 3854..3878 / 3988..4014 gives 7.79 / 17.3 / 14.5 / 16.3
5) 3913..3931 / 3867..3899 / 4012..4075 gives 2.19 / 16.2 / 14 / 15.7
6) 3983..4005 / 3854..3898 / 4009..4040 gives 0.09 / 16.3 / 14.2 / 14.6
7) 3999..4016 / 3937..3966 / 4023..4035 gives -1.07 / 14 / 14.1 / 14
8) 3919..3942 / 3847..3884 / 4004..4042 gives 3.14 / 16.2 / 14.2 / 15.4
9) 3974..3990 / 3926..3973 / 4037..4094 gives -0.73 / 13.8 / 14.4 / 14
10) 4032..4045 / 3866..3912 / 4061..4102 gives 1.19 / 15.9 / 14.8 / 15.1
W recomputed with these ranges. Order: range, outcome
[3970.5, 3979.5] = 14.5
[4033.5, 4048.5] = 13.7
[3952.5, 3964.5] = 13.9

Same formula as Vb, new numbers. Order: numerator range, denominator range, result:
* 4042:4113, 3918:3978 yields 1.13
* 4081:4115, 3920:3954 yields 1.20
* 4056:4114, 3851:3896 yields 1.02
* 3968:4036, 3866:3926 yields 0.98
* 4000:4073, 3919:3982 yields 1.06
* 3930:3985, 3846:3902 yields 0.92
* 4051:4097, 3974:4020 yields 1.04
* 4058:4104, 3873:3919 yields 1.07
